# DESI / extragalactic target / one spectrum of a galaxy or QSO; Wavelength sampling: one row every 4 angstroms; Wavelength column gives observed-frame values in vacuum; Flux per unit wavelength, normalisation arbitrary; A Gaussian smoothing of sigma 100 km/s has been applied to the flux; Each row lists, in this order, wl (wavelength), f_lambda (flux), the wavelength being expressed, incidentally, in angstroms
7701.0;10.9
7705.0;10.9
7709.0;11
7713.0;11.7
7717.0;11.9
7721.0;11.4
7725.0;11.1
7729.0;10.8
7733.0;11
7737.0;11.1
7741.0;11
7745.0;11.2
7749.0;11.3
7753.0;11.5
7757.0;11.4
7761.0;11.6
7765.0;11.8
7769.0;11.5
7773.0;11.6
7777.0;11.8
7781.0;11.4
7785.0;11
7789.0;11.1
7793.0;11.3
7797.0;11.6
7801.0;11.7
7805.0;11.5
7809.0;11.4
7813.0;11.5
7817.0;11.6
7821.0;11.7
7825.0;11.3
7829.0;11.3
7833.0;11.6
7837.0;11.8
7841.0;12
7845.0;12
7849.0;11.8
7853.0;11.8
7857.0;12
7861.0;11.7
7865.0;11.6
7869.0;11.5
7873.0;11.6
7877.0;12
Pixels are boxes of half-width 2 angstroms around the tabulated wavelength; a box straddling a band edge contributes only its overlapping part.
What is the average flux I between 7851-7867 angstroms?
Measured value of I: 11.8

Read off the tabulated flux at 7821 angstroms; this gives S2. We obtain 11.7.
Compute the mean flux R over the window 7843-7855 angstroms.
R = 11.9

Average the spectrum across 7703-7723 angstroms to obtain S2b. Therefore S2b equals 11.4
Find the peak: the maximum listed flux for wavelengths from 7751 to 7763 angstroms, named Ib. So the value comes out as 11.6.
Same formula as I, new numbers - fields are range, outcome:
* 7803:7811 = 11.4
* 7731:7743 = 11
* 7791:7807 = 11.5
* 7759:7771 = 11.6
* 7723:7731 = 10.9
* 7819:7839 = 11.5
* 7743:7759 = 11.4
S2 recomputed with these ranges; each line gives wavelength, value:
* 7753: 11.5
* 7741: 11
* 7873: 11.6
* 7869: 11.5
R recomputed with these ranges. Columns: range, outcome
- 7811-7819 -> 11.6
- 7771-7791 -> 11.4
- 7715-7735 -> 11.2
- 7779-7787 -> 11.2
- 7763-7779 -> 11.7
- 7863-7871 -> 11.6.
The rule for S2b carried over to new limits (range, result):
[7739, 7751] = 11.2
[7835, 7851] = 11.9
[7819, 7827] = 11.5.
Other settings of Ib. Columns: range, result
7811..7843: 12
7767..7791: 11.8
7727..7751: 11.3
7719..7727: 11.4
